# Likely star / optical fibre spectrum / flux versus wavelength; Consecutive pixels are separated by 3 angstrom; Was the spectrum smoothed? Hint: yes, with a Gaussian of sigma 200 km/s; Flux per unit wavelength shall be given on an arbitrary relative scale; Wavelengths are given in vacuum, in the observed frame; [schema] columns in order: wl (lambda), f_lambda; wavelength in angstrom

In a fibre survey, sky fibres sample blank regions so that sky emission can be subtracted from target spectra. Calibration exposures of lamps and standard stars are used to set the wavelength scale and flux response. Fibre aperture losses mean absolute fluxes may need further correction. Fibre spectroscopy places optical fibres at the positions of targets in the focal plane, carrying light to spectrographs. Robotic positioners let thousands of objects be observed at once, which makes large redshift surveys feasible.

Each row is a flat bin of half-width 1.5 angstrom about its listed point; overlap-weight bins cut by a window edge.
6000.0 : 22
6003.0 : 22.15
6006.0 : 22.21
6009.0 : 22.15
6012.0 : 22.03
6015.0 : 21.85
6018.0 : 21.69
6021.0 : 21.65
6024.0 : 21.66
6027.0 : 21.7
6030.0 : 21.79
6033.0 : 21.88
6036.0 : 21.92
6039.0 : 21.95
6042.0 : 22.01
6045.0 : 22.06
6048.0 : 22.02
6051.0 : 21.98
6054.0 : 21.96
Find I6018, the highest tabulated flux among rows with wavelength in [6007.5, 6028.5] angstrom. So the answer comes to 22.15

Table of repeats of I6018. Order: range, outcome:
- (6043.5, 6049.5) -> 22.06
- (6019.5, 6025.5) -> 21.66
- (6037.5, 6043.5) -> 22.01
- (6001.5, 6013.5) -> 22.21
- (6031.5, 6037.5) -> 21.92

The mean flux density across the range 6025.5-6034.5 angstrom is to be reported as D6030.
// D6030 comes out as 21.8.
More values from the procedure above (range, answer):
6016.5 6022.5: 21.7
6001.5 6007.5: 22.2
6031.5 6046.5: 22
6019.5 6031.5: 21.7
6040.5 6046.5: 22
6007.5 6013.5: 22.1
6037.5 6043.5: 22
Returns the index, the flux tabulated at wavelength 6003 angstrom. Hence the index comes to 22.15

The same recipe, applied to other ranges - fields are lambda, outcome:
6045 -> 22.06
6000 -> 22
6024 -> 21.66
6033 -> 21.88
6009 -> 22.15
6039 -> 21.95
